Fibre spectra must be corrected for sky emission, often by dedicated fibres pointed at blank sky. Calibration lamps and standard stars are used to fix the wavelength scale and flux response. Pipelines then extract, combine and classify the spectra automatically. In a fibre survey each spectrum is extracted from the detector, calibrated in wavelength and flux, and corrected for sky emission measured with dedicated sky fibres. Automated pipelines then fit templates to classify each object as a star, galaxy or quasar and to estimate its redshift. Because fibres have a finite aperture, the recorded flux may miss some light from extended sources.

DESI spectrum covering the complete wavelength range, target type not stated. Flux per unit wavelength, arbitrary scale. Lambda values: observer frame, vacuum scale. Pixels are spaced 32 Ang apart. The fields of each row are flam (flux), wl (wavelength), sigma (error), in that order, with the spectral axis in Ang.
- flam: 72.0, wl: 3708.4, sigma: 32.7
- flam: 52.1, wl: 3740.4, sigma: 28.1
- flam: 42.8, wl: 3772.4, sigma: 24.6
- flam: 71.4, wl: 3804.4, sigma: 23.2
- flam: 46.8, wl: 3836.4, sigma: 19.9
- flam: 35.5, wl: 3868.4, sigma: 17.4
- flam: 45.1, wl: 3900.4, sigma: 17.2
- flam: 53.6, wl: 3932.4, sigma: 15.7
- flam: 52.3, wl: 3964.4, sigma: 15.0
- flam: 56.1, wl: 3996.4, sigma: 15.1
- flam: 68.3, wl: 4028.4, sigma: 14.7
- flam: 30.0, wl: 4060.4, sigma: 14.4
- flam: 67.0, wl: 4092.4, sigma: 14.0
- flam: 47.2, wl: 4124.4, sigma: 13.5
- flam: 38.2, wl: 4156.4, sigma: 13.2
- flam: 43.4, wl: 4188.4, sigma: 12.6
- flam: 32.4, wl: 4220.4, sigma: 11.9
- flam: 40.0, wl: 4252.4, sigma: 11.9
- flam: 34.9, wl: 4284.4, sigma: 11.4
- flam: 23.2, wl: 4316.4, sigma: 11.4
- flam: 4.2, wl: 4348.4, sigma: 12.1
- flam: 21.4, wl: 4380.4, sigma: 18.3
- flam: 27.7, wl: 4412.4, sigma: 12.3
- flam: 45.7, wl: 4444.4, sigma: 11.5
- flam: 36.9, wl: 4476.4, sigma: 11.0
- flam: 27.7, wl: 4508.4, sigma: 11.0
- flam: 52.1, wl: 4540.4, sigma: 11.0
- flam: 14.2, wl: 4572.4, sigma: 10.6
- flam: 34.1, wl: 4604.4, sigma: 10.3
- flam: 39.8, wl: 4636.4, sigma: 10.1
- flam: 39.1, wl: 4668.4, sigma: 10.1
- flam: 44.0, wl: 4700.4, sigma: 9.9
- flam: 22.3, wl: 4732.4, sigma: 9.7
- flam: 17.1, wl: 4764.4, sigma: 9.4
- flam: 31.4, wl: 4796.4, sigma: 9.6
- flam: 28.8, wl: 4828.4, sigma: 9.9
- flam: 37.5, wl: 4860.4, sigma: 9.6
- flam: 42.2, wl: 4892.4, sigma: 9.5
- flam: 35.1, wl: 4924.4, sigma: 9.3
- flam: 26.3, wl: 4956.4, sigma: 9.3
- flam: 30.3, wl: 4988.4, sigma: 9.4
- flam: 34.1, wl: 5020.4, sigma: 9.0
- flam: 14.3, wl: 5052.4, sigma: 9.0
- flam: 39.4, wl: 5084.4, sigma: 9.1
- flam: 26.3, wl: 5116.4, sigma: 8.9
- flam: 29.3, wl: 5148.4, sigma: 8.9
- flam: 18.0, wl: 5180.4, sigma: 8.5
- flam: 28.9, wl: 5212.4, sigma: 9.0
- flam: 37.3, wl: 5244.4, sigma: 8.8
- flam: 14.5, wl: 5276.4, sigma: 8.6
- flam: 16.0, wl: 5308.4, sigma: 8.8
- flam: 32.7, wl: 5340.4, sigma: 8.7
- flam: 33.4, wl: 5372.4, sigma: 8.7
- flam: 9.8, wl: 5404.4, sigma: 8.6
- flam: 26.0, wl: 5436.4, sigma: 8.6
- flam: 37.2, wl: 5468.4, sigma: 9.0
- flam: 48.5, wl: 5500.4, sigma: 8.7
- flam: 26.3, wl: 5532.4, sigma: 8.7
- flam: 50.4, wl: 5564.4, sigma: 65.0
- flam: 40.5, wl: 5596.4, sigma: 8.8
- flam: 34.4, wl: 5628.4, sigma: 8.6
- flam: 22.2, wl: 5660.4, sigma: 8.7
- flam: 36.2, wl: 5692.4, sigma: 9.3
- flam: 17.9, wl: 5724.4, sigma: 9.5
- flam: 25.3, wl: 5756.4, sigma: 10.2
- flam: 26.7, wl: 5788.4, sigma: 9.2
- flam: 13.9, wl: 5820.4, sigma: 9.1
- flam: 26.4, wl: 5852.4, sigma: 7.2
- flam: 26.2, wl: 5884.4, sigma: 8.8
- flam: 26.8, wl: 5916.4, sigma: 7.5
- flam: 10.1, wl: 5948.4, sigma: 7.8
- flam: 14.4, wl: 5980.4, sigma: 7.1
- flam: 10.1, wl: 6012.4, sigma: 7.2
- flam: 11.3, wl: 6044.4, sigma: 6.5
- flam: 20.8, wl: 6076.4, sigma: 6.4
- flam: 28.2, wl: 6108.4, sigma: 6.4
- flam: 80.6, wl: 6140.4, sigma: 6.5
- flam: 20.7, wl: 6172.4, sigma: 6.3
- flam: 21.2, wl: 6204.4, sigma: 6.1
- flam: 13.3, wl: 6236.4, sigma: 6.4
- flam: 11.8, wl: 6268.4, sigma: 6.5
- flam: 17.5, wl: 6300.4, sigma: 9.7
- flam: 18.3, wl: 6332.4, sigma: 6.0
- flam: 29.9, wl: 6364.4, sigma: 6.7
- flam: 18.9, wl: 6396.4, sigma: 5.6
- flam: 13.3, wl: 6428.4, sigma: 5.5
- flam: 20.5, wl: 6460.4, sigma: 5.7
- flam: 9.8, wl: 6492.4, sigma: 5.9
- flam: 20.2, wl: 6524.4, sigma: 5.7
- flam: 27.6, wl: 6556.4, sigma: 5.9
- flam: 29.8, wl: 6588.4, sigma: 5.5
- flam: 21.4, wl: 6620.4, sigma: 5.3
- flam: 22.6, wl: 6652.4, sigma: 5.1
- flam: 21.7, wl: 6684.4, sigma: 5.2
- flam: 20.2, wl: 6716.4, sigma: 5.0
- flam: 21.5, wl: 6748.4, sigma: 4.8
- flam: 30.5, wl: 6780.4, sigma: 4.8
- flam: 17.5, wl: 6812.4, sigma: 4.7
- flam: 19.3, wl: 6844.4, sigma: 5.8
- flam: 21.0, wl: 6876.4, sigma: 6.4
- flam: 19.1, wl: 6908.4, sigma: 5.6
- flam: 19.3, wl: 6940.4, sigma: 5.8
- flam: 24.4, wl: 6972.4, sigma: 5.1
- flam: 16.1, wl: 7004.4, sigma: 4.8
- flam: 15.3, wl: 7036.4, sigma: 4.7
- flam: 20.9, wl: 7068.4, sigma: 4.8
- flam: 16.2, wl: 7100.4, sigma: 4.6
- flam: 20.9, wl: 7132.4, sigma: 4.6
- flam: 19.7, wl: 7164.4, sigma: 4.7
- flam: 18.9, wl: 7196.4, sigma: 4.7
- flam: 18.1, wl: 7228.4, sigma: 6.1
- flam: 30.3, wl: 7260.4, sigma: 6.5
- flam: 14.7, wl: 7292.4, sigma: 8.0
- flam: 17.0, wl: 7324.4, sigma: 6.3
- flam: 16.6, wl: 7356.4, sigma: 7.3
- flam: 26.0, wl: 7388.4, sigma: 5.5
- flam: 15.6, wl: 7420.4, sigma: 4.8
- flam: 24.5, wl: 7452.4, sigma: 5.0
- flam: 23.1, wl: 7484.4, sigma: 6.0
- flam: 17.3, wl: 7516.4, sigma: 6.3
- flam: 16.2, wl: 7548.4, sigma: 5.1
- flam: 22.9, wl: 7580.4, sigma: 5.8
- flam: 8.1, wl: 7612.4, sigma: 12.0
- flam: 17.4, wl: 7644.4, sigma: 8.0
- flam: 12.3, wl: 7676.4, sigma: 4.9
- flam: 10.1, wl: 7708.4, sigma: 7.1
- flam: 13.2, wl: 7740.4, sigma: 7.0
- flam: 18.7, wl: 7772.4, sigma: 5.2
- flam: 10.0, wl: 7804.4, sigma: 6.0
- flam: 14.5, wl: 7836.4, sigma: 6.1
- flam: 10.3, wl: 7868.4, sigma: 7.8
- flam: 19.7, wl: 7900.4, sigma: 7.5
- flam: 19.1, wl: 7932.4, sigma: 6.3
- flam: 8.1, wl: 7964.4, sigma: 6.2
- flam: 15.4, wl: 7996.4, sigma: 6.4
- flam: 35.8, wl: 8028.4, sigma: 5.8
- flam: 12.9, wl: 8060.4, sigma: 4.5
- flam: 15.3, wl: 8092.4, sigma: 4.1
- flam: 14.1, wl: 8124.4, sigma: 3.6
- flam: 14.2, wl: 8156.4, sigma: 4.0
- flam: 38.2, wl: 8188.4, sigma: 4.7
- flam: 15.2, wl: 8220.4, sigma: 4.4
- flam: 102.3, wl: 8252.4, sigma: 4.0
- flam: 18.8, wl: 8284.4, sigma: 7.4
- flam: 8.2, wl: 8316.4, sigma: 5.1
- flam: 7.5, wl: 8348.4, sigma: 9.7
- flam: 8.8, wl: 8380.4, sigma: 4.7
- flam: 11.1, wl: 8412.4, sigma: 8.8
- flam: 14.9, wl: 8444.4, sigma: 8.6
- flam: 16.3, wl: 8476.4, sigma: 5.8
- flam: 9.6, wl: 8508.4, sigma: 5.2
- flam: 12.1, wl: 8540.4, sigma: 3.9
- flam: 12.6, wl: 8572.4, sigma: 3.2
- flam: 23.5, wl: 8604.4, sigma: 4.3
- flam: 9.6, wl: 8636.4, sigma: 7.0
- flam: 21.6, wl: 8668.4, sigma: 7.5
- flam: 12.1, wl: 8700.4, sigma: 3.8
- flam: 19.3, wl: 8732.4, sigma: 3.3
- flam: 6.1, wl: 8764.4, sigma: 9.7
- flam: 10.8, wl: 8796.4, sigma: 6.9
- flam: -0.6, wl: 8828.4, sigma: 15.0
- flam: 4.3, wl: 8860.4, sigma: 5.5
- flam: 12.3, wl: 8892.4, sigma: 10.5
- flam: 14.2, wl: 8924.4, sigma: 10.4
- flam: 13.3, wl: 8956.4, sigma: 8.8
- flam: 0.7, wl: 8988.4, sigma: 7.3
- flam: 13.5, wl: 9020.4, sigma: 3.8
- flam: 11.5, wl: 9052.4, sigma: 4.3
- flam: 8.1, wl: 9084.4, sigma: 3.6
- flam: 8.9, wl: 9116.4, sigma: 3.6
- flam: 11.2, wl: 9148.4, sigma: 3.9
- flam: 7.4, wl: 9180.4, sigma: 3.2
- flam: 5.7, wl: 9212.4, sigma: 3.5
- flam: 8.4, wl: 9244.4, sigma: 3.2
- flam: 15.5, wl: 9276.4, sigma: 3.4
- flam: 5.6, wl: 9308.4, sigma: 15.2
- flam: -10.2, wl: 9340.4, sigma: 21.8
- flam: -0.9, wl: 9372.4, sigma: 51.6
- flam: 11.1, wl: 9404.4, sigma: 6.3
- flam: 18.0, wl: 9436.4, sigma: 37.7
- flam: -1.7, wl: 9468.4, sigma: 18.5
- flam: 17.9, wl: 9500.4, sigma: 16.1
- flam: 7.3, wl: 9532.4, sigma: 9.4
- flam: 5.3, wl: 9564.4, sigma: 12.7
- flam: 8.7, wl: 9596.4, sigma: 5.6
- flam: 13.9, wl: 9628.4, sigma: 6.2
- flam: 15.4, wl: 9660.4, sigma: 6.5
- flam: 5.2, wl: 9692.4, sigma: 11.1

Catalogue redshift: 0.649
